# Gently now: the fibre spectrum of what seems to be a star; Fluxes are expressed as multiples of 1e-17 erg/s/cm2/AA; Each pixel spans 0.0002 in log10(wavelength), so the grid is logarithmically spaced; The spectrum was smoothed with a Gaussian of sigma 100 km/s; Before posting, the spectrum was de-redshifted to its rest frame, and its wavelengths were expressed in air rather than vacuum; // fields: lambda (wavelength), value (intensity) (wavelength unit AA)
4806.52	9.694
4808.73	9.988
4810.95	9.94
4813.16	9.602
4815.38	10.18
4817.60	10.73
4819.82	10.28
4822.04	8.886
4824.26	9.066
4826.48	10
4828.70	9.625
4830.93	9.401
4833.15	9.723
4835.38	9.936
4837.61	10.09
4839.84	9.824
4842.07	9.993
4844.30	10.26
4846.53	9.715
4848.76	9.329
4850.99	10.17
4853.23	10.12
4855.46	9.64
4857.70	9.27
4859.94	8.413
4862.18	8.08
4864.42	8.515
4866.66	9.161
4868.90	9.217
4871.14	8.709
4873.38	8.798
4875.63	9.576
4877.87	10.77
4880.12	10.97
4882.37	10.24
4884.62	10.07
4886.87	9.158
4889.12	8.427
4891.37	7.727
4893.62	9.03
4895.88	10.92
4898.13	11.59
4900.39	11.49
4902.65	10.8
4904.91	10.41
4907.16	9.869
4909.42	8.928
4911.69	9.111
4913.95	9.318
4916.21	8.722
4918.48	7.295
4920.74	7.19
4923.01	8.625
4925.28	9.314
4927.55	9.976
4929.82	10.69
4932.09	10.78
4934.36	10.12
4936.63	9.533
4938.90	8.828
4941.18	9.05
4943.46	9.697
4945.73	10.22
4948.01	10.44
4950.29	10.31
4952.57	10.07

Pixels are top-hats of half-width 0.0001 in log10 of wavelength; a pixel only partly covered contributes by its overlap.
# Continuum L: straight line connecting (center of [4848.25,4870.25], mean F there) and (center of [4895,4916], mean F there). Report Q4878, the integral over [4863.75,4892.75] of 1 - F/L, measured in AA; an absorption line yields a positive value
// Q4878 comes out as 0.8 AA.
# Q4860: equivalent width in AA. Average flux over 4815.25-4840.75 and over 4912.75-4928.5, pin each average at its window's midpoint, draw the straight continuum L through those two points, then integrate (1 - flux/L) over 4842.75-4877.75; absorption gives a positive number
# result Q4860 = 0.3 AA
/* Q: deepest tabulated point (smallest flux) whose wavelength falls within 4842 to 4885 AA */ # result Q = 8.08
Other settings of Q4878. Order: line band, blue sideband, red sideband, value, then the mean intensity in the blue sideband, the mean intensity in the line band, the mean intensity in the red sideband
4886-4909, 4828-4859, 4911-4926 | -2.84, 9.78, 9.92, 8.47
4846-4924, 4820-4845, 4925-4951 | 3.29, 9.72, 9.41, 9.93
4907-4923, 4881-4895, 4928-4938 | 2.03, 9.17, 8.55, 10.2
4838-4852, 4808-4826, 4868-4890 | -0.22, 9.84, 9.89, 9.61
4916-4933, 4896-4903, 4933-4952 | 2.17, 11.3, 9.07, 9.8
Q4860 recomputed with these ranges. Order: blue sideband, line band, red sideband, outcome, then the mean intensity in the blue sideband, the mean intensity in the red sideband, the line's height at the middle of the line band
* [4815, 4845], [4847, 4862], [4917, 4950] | 0.5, 9.84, 9.43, 9.74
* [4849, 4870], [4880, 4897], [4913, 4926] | -1.3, 9.18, 8.37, 8.79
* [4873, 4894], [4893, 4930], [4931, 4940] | 0.4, 9.52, 9.82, 9.68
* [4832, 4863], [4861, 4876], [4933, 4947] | 1.2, 9.62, 9.61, 9.62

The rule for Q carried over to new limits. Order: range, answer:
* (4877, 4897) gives 7.727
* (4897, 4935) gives 7.19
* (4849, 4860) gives 8.413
